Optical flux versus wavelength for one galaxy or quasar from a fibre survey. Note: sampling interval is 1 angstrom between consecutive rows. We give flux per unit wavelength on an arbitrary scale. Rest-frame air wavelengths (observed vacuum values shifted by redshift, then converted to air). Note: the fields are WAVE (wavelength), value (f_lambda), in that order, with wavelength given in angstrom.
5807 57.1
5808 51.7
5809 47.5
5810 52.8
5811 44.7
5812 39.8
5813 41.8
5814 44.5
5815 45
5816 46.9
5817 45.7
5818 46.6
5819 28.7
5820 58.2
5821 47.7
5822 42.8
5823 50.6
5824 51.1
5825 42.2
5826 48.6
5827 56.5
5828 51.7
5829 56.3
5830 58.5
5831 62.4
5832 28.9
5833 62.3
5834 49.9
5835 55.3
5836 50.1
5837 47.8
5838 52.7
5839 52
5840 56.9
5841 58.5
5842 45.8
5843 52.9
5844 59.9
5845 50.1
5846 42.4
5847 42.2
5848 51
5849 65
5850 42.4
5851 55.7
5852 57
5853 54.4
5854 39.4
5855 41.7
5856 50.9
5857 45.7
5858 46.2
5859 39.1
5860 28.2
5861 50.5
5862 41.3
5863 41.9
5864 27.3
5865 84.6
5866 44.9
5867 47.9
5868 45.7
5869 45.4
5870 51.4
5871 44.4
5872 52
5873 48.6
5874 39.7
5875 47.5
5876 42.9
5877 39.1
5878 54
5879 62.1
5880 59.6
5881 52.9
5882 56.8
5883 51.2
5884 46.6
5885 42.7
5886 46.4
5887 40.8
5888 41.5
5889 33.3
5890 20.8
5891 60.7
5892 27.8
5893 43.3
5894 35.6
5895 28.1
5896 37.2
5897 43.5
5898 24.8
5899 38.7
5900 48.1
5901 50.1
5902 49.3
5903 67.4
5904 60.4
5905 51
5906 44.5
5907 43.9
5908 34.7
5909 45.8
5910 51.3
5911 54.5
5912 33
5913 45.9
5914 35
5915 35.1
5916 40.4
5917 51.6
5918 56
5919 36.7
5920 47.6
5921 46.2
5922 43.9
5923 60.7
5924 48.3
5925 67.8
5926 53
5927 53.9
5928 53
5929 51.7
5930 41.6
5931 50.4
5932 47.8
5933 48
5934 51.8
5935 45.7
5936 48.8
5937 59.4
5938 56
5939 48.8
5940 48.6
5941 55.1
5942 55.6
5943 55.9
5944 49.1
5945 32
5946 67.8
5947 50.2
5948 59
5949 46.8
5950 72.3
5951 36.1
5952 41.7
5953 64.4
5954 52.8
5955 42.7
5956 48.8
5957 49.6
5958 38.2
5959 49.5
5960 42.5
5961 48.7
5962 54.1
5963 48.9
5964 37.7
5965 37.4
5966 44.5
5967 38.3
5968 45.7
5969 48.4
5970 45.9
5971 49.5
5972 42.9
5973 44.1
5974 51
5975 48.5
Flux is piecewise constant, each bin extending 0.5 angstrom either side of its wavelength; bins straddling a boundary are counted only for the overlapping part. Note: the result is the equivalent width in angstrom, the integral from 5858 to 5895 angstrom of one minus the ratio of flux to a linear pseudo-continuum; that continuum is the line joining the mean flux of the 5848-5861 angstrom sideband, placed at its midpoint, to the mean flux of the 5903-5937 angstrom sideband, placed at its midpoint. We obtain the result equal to 1.9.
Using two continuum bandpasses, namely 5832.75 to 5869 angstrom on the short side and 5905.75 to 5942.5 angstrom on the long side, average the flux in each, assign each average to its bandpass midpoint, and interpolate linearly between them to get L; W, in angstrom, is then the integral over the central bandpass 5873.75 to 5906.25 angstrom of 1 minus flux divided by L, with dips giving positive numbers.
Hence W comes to 2.46 angstrom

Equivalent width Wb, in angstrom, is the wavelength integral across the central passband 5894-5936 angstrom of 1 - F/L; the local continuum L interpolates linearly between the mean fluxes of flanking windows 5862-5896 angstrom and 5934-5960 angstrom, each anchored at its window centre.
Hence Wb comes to 1.5 angstrom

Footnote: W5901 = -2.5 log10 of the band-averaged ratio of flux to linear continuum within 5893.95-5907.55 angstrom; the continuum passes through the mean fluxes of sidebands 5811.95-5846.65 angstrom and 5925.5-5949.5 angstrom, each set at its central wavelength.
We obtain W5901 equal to 0.14 mag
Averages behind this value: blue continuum 49.6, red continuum 51.2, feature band 44.7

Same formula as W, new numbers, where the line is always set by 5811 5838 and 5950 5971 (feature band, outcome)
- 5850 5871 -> 0.5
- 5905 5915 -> 0.9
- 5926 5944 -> -1.7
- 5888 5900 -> 2.8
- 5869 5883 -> -0.7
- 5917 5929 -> -1.2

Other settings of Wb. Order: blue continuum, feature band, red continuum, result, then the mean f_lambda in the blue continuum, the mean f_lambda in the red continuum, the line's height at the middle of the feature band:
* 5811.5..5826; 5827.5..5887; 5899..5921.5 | -4.7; 45.2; 46.6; 45.8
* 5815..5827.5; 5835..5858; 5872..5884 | -1.0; 47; 50.3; 48.5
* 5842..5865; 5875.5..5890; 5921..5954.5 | 0.6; 47.4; 52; 49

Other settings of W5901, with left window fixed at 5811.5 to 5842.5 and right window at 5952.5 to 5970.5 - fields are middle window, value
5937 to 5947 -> -0.12 mag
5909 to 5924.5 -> 0.04 mag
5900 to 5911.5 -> -0.06 mag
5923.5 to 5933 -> -0.10 mag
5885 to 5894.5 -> 0.22 mag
